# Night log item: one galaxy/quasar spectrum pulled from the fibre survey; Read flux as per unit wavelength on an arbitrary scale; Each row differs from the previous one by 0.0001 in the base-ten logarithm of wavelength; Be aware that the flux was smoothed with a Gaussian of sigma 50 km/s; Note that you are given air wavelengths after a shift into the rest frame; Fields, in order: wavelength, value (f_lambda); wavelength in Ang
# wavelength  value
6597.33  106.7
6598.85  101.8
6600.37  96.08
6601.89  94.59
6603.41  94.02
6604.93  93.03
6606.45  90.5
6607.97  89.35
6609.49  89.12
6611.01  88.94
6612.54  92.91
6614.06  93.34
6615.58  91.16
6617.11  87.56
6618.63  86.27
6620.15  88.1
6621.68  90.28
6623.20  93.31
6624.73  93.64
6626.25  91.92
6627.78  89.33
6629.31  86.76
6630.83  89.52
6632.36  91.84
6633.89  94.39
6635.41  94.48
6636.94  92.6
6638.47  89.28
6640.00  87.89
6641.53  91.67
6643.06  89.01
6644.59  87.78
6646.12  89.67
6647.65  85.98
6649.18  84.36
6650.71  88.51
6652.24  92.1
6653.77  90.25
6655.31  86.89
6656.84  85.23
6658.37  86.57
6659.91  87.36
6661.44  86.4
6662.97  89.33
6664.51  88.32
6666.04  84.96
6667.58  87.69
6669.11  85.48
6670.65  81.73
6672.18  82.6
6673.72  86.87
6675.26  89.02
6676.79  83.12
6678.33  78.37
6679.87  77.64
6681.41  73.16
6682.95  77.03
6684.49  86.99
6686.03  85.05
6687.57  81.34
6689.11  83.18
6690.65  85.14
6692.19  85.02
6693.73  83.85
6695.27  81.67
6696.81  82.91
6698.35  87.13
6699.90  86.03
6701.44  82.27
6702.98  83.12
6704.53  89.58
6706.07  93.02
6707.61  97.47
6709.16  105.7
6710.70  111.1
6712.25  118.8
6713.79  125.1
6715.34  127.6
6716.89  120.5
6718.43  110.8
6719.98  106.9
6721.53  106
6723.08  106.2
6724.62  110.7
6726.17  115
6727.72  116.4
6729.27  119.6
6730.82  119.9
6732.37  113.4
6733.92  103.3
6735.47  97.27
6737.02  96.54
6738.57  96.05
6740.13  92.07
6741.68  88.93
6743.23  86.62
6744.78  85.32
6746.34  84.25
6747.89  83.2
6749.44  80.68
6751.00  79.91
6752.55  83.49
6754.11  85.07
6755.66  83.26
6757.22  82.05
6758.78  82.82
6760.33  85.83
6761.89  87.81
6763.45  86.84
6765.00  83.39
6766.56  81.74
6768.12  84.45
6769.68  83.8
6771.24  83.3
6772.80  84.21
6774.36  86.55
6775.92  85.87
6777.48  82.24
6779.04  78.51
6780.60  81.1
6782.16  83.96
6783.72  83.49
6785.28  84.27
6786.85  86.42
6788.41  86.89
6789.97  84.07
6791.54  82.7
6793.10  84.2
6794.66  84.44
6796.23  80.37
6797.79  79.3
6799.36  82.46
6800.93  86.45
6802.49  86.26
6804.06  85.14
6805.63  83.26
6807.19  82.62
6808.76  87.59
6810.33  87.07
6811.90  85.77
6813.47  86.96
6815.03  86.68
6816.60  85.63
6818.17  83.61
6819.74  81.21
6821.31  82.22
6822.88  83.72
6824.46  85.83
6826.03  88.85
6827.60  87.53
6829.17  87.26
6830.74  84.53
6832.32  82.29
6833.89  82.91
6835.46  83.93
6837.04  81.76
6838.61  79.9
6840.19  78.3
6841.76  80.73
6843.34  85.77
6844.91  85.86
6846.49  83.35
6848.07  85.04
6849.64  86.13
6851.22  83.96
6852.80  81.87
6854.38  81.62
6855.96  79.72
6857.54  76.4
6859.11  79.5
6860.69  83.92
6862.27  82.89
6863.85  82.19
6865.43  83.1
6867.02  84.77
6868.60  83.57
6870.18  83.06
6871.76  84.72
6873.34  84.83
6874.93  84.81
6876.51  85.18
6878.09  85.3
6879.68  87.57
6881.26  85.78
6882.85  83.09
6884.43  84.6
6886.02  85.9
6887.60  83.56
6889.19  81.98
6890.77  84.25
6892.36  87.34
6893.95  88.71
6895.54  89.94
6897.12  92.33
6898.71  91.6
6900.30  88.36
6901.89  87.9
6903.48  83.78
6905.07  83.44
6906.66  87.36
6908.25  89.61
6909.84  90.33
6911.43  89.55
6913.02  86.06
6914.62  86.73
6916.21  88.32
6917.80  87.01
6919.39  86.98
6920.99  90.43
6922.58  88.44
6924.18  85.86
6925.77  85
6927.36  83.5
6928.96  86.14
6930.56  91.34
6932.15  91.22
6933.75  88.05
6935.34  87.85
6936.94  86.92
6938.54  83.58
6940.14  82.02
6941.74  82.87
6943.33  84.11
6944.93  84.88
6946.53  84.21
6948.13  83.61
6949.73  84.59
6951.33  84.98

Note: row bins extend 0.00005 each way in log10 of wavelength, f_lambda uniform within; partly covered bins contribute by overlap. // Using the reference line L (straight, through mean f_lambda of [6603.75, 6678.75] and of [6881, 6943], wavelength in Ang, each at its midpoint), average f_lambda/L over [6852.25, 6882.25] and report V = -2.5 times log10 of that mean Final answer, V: 0.05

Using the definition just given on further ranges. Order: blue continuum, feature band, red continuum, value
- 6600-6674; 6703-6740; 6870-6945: -0.22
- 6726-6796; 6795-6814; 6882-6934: 0.05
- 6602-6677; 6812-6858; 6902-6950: 0.05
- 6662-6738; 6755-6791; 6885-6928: 0.10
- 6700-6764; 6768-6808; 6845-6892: 0.11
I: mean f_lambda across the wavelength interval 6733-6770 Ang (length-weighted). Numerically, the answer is 87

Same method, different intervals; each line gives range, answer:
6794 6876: 83.7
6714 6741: 110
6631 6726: 91.5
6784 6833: 84.7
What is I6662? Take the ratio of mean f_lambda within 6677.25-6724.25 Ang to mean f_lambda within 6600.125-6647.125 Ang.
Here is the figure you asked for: 1.04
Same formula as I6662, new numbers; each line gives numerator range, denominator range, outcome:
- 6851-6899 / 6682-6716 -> 0.91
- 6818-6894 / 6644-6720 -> 0.93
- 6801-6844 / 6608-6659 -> 0.94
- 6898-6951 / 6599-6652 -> 0.96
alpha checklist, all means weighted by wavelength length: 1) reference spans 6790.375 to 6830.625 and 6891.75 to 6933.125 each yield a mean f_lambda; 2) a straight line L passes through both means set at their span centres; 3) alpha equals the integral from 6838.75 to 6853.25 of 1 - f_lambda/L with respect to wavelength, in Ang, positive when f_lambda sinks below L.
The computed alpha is 0.4 Ang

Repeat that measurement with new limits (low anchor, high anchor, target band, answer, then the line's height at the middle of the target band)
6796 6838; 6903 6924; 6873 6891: 0.4 Ang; 86.6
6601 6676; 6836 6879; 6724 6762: -3.6 Ang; 86.2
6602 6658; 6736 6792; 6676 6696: 1.4 Ang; 87.9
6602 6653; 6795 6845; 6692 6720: -3.6 Ang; 87.8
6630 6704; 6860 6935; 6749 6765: 0.4 Ang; 86.2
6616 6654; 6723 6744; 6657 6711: 6.2 Ang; 97.1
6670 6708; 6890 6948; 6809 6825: 0.1 Ang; 85.7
